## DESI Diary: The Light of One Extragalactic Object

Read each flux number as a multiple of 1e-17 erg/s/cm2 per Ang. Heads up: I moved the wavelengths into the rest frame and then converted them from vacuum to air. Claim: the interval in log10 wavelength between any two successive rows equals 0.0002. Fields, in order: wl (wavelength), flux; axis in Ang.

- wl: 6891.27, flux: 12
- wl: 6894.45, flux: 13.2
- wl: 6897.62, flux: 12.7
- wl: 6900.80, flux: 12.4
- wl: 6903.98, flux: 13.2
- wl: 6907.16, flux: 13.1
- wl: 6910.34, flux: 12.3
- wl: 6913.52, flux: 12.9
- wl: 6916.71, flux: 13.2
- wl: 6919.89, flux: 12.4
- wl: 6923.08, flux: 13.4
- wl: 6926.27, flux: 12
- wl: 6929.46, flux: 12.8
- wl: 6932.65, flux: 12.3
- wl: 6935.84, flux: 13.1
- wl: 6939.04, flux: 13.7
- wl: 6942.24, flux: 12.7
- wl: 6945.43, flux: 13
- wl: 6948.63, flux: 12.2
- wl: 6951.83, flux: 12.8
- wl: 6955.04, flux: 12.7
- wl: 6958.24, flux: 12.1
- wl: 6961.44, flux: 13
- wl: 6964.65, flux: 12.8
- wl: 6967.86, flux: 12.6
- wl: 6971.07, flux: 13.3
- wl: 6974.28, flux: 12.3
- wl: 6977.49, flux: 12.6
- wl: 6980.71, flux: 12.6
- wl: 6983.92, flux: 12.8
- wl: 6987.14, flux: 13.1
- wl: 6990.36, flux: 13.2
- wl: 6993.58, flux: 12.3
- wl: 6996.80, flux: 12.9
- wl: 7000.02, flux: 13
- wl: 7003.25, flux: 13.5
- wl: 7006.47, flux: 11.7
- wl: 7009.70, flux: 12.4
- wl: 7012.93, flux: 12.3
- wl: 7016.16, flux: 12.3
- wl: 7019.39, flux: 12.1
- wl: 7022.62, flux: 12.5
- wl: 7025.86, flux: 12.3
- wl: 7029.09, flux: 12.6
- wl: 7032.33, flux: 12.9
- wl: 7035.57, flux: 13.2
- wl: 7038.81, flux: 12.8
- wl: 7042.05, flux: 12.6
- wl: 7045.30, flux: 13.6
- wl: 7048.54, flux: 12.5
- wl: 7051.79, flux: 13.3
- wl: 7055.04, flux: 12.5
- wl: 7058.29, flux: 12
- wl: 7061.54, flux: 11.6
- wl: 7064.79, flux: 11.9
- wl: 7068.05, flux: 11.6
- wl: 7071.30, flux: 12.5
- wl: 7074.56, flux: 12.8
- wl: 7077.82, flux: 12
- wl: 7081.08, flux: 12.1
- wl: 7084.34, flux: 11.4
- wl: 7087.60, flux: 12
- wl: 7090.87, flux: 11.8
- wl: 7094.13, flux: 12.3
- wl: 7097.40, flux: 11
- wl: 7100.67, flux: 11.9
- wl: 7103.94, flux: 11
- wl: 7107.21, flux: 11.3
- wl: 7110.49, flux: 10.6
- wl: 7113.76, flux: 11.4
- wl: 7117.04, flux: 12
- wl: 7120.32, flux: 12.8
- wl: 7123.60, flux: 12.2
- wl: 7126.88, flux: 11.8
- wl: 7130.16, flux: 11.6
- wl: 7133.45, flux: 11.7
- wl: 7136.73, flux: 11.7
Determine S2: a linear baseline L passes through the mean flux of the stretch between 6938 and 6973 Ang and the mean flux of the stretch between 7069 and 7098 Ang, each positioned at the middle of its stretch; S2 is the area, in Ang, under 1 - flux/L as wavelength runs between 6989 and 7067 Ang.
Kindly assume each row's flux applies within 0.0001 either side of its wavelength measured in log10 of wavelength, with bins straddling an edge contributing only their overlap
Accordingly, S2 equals -1.4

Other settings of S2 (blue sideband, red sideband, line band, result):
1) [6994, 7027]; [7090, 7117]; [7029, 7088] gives -2.3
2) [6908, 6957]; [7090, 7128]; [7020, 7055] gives -2.0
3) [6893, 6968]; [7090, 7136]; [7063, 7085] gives -0.3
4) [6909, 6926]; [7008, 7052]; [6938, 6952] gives -0.1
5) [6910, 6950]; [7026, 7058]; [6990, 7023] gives 0.7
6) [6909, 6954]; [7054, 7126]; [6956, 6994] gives -0.7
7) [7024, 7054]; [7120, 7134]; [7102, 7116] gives 1.2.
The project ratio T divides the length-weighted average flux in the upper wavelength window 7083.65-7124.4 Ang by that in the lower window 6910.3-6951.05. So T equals 0.9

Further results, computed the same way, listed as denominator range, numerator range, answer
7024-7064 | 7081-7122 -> 0.92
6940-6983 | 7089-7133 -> 0.92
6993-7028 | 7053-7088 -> 0.96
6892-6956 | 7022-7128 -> 0.95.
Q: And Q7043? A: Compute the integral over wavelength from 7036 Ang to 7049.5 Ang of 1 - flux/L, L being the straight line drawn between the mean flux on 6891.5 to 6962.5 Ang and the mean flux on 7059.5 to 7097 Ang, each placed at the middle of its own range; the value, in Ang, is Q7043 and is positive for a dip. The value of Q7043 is -0.9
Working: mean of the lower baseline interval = 12.8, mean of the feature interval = 12.9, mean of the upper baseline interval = 12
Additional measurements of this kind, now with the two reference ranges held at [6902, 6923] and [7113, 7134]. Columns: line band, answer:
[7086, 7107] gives 0.8 Ang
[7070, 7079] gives -0.2 Ang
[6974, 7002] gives -0.5 Ang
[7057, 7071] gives 0.4 Ang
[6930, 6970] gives -0.1 Ang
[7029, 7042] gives -0.6 Ang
